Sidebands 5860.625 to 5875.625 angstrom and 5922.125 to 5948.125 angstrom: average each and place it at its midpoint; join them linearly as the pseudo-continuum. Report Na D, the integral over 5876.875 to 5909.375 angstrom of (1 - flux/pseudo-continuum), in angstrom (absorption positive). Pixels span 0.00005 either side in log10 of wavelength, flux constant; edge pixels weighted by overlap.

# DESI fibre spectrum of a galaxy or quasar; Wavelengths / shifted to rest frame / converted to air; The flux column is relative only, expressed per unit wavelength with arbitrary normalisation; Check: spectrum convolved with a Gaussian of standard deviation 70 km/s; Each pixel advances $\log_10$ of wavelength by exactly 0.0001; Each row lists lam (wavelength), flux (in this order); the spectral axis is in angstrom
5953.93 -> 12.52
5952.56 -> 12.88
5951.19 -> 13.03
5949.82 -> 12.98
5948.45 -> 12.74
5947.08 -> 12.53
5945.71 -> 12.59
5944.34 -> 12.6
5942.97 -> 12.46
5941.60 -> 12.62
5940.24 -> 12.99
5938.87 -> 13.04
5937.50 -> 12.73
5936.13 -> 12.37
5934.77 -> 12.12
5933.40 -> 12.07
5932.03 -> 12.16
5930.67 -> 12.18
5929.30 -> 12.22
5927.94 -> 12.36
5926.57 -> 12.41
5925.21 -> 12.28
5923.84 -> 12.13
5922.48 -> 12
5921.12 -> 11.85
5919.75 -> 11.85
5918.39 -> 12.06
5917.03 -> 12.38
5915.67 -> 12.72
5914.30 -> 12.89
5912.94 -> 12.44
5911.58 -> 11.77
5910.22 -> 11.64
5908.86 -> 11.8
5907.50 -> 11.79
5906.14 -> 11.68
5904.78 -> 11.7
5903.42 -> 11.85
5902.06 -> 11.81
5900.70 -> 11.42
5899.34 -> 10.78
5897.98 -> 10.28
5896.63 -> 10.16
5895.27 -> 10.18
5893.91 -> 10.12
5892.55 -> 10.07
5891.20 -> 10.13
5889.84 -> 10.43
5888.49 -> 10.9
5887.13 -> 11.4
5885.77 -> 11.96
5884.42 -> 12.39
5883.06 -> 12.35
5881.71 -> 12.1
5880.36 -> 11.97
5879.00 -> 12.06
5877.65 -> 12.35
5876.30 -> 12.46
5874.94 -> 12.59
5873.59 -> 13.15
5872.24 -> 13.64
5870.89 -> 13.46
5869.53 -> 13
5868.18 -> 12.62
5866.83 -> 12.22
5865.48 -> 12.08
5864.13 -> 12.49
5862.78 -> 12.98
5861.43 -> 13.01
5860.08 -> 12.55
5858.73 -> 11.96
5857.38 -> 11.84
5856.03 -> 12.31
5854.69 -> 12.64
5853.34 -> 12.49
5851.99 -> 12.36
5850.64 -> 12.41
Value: 3.5 angstrom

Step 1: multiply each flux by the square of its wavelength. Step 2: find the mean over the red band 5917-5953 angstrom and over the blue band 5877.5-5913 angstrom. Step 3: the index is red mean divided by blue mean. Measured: 1.1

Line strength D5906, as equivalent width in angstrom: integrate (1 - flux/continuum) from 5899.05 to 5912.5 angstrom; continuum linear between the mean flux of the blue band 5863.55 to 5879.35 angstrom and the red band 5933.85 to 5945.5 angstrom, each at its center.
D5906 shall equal 1.0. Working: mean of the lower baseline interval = 12.7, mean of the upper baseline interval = 12.6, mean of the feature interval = 11.7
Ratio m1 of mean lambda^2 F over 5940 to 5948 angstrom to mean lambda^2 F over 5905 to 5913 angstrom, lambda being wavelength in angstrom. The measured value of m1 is 1.08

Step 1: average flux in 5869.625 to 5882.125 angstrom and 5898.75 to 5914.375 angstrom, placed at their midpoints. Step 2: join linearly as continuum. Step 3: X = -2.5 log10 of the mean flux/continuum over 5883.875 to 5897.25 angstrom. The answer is 0.14 mag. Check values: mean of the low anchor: 12.7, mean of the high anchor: 11.8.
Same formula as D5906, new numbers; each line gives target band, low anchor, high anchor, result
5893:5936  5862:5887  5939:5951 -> 2.92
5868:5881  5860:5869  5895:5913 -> -0.49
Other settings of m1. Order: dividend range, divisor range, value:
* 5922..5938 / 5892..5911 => 1.11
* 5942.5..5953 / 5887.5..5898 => 1.26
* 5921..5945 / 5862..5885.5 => 1.00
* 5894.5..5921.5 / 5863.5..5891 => 0.96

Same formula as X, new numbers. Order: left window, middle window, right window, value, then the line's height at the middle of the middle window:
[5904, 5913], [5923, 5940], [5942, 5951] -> 0.00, 12.3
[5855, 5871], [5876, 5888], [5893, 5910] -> -0.02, 11.8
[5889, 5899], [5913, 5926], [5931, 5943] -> -0.06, 11.6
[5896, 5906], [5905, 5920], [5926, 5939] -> -0.05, 11.6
